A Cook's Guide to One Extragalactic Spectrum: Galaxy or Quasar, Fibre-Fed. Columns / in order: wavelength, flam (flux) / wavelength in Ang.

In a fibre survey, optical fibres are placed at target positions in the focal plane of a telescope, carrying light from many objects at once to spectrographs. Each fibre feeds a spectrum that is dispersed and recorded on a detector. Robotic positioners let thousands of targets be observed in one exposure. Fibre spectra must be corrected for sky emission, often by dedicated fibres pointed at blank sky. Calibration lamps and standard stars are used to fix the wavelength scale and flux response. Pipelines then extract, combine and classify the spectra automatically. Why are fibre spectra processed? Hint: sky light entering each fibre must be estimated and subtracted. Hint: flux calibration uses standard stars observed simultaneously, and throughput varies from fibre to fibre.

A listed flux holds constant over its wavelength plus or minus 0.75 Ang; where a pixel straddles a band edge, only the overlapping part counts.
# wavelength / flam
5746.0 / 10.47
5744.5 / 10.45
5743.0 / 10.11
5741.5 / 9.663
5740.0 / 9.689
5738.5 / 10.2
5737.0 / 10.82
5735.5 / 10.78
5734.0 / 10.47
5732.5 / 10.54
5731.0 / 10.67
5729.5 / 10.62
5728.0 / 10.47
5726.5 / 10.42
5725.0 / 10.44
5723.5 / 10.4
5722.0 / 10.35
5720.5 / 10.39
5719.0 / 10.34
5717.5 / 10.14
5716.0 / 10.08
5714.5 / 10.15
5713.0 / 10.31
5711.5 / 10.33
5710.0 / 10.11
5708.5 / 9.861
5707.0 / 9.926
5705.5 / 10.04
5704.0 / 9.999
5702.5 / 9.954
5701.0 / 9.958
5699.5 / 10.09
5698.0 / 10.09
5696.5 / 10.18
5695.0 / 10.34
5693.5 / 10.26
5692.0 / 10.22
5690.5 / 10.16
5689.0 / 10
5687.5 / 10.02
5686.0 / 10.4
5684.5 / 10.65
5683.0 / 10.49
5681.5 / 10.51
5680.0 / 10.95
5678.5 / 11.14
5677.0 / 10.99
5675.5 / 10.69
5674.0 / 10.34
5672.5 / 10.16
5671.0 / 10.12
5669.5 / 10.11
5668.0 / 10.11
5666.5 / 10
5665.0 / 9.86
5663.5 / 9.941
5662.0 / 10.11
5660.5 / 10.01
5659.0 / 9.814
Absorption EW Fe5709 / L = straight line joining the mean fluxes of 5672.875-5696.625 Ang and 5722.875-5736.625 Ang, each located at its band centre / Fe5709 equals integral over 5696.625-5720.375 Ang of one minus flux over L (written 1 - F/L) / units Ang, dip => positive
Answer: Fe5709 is 0.9 Ang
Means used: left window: 10.5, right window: 10.5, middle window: 10.1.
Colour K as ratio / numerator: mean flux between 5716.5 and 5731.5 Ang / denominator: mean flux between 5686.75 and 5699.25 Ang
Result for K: 1.03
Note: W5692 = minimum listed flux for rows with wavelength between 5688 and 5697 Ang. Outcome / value 10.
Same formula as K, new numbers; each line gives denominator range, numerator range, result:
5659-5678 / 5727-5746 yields 1.02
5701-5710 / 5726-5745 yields 1.04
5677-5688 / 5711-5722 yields 0.96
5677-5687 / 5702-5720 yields 0.95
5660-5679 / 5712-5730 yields 1.01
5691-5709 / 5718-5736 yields 1.04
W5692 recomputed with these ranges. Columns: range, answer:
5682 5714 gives 9.861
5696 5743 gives 9.663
